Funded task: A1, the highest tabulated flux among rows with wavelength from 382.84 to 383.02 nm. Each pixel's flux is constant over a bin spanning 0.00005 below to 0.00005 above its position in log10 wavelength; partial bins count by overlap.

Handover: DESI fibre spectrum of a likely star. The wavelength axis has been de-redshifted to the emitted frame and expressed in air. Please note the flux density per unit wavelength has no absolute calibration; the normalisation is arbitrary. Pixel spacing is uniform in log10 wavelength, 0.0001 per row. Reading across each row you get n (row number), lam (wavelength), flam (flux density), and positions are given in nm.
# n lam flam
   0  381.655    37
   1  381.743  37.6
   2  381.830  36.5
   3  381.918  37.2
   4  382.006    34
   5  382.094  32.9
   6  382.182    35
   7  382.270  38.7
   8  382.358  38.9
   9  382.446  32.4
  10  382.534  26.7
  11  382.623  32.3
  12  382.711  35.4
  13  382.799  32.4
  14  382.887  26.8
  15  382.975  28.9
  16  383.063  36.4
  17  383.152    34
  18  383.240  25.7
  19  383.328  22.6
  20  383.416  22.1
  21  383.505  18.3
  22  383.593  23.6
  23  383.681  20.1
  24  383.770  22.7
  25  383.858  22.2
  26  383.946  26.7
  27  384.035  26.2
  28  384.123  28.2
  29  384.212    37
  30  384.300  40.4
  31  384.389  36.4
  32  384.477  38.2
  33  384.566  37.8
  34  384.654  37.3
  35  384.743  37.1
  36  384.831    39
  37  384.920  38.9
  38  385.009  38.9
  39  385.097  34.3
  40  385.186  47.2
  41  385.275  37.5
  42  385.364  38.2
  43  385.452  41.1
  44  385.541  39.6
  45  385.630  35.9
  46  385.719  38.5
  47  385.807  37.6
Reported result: 28.9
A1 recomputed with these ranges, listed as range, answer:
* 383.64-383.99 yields 26.7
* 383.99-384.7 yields 40.4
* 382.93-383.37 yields 36.4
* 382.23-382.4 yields 38.9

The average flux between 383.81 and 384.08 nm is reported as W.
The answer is 25.1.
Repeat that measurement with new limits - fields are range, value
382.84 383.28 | 30.4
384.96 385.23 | 40.1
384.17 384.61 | 38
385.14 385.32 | 42.1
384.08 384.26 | 32.8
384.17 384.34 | 38.8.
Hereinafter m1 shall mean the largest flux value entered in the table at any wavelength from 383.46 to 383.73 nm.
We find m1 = 23.6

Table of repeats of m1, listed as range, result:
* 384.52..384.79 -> 37.8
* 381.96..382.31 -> 38.7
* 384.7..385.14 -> 39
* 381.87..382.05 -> 37.2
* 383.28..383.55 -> 22.6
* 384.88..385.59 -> 47.2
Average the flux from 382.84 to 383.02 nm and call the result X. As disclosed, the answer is 28.1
